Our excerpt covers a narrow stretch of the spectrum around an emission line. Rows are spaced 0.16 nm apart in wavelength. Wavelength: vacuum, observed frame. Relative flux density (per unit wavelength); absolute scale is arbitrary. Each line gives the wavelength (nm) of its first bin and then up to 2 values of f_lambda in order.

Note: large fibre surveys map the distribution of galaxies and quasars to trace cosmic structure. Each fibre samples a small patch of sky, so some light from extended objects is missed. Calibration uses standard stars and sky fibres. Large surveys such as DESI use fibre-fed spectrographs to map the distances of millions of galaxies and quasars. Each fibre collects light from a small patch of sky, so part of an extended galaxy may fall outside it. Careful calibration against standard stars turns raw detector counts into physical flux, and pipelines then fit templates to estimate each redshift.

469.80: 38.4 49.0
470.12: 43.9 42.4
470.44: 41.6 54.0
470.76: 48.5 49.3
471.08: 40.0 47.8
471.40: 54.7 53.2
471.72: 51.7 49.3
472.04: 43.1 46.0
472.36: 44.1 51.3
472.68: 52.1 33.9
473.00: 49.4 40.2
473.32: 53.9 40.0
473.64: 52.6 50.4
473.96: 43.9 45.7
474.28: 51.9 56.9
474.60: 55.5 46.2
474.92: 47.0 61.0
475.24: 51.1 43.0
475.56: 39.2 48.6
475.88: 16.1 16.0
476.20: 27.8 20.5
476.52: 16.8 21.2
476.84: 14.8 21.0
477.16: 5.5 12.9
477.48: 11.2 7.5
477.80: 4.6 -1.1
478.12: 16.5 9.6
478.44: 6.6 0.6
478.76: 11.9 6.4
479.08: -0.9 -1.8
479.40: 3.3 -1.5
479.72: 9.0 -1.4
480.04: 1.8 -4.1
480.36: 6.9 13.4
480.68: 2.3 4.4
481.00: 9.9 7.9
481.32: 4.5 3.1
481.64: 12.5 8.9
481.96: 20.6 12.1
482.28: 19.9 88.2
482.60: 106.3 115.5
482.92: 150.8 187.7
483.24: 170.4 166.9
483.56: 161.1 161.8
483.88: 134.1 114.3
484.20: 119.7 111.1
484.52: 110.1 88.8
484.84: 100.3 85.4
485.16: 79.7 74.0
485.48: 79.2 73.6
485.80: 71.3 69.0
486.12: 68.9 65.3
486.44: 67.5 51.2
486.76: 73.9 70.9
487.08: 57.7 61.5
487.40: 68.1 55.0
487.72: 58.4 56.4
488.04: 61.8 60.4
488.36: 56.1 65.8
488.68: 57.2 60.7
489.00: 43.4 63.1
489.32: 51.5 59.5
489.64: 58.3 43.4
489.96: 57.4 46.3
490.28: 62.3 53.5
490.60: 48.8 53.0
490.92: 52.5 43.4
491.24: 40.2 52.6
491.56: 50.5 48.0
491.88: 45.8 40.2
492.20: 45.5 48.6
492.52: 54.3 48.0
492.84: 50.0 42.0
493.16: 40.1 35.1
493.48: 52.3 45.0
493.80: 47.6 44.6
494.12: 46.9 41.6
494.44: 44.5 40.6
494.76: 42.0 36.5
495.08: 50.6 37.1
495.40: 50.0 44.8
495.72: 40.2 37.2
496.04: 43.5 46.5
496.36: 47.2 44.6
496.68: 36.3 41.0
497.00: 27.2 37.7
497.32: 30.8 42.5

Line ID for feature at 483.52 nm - C IV 1549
